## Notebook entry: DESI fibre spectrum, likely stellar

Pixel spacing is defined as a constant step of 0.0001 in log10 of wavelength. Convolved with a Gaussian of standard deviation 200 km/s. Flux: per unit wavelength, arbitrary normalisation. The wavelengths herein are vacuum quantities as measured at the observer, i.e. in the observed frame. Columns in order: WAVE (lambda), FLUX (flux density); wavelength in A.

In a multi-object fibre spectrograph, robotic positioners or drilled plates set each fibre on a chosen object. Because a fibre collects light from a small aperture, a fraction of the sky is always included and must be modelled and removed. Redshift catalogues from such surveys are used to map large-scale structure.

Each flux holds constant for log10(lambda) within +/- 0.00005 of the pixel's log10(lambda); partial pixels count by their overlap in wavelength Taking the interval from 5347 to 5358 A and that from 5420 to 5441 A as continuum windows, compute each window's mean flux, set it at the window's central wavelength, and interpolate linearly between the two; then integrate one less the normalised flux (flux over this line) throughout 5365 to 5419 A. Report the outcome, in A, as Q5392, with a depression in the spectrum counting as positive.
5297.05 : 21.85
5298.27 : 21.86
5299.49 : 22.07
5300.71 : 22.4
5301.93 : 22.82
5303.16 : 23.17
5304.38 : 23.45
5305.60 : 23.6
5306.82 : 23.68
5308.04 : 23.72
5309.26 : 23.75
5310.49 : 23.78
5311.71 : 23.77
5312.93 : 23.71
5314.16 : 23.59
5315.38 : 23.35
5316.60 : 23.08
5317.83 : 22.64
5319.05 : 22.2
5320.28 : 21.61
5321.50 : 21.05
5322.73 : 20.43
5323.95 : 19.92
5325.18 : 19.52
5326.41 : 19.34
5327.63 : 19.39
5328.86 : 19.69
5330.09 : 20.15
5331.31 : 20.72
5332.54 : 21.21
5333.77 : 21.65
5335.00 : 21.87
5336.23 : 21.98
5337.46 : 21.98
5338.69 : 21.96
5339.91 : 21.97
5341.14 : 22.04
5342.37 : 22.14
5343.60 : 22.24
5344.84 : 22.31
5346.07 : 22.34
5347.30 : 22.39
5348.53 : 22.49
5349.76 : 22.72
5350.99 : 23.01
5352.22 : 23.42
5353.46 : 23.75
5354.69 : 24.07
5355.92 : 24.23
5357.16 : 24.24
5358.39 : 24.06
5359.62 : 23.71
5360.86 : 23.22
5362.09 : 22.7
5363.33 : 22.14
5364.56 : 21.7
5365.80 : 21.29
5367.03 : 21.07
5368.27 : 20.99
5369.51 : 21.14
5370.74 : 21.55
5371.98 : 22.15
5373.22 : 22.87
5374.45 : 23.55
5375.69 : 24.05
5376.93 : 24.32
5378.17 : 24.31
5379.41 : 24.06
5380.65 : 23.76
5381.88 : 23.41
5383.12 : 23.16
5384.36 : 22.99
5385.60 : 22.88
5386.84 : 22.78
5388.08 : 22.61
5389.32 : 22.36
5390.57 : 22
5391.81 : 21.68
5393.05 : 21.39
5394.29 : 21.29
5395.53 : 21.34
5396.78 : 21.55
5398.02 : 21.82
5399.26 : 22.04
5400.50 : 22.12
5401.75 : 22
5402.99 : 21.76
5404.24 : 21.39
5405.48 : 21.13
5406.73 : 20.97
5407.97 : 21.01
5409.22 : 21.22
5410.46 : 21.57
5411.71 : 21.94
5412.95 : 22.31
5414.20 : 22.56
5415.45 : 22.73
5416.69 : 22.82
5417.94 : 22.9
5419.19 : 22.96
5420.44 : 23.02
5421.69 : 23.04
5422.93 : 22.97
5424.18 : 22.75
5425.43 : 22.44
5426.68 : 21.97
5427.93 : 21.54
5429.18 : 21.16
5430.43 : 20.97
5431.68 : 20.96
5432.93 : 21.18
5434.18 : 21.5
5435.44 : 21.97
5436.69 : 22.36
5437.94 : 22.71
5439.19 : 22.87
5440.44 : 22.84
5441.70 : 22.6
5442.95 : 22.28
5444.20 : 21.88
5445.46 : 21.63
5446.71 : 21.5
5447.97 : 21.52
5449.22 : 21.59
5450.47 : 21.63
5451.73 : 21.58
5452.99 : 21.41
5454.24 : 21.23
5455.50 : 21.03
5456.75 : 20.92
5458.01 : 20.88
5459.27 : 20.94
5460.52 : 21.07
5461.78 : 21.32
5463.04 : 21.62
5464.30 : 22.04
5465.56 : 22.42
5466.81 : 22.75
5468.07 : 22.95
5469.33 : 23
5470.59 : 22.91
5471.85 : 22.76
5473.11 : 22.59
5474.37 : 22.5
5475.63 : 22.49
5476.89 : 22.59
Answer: 1.2 A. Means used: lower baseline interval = 23.4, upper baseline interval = 22.1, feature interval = 22.3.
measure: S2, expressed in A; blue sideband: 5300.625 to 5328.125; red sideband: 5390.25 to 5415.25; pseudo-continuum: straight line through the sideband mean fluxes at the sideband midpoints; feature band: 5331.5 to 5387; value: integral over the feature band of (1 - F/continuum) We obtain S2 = -1.74 A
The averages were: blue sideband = 22.4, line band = 22.7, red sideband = 21.7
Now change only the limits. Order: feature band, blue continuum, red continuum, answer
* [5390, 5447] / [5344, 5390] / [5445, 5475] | 0.9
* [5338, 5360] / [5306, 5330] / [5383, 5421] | -0.9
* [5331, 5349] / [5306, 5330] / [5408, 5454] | 0.0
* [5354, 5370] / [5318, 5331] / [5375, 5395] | -0.5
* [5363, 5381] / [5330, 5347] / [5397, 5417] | -0.6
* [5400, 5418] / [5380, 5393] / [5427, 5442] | 0.4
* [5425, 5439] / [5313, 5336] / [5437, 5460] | 0.0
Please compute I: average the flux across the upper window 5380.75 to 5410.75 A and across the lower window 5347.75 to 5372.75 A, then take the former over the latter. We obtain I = 0.97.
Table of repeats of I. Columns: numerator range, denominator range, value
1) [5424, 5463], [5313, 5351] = 1.00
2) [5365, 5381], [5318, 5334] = 1.10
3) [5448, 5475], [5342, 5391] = 0.96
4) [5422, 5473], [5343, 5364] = 0.95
